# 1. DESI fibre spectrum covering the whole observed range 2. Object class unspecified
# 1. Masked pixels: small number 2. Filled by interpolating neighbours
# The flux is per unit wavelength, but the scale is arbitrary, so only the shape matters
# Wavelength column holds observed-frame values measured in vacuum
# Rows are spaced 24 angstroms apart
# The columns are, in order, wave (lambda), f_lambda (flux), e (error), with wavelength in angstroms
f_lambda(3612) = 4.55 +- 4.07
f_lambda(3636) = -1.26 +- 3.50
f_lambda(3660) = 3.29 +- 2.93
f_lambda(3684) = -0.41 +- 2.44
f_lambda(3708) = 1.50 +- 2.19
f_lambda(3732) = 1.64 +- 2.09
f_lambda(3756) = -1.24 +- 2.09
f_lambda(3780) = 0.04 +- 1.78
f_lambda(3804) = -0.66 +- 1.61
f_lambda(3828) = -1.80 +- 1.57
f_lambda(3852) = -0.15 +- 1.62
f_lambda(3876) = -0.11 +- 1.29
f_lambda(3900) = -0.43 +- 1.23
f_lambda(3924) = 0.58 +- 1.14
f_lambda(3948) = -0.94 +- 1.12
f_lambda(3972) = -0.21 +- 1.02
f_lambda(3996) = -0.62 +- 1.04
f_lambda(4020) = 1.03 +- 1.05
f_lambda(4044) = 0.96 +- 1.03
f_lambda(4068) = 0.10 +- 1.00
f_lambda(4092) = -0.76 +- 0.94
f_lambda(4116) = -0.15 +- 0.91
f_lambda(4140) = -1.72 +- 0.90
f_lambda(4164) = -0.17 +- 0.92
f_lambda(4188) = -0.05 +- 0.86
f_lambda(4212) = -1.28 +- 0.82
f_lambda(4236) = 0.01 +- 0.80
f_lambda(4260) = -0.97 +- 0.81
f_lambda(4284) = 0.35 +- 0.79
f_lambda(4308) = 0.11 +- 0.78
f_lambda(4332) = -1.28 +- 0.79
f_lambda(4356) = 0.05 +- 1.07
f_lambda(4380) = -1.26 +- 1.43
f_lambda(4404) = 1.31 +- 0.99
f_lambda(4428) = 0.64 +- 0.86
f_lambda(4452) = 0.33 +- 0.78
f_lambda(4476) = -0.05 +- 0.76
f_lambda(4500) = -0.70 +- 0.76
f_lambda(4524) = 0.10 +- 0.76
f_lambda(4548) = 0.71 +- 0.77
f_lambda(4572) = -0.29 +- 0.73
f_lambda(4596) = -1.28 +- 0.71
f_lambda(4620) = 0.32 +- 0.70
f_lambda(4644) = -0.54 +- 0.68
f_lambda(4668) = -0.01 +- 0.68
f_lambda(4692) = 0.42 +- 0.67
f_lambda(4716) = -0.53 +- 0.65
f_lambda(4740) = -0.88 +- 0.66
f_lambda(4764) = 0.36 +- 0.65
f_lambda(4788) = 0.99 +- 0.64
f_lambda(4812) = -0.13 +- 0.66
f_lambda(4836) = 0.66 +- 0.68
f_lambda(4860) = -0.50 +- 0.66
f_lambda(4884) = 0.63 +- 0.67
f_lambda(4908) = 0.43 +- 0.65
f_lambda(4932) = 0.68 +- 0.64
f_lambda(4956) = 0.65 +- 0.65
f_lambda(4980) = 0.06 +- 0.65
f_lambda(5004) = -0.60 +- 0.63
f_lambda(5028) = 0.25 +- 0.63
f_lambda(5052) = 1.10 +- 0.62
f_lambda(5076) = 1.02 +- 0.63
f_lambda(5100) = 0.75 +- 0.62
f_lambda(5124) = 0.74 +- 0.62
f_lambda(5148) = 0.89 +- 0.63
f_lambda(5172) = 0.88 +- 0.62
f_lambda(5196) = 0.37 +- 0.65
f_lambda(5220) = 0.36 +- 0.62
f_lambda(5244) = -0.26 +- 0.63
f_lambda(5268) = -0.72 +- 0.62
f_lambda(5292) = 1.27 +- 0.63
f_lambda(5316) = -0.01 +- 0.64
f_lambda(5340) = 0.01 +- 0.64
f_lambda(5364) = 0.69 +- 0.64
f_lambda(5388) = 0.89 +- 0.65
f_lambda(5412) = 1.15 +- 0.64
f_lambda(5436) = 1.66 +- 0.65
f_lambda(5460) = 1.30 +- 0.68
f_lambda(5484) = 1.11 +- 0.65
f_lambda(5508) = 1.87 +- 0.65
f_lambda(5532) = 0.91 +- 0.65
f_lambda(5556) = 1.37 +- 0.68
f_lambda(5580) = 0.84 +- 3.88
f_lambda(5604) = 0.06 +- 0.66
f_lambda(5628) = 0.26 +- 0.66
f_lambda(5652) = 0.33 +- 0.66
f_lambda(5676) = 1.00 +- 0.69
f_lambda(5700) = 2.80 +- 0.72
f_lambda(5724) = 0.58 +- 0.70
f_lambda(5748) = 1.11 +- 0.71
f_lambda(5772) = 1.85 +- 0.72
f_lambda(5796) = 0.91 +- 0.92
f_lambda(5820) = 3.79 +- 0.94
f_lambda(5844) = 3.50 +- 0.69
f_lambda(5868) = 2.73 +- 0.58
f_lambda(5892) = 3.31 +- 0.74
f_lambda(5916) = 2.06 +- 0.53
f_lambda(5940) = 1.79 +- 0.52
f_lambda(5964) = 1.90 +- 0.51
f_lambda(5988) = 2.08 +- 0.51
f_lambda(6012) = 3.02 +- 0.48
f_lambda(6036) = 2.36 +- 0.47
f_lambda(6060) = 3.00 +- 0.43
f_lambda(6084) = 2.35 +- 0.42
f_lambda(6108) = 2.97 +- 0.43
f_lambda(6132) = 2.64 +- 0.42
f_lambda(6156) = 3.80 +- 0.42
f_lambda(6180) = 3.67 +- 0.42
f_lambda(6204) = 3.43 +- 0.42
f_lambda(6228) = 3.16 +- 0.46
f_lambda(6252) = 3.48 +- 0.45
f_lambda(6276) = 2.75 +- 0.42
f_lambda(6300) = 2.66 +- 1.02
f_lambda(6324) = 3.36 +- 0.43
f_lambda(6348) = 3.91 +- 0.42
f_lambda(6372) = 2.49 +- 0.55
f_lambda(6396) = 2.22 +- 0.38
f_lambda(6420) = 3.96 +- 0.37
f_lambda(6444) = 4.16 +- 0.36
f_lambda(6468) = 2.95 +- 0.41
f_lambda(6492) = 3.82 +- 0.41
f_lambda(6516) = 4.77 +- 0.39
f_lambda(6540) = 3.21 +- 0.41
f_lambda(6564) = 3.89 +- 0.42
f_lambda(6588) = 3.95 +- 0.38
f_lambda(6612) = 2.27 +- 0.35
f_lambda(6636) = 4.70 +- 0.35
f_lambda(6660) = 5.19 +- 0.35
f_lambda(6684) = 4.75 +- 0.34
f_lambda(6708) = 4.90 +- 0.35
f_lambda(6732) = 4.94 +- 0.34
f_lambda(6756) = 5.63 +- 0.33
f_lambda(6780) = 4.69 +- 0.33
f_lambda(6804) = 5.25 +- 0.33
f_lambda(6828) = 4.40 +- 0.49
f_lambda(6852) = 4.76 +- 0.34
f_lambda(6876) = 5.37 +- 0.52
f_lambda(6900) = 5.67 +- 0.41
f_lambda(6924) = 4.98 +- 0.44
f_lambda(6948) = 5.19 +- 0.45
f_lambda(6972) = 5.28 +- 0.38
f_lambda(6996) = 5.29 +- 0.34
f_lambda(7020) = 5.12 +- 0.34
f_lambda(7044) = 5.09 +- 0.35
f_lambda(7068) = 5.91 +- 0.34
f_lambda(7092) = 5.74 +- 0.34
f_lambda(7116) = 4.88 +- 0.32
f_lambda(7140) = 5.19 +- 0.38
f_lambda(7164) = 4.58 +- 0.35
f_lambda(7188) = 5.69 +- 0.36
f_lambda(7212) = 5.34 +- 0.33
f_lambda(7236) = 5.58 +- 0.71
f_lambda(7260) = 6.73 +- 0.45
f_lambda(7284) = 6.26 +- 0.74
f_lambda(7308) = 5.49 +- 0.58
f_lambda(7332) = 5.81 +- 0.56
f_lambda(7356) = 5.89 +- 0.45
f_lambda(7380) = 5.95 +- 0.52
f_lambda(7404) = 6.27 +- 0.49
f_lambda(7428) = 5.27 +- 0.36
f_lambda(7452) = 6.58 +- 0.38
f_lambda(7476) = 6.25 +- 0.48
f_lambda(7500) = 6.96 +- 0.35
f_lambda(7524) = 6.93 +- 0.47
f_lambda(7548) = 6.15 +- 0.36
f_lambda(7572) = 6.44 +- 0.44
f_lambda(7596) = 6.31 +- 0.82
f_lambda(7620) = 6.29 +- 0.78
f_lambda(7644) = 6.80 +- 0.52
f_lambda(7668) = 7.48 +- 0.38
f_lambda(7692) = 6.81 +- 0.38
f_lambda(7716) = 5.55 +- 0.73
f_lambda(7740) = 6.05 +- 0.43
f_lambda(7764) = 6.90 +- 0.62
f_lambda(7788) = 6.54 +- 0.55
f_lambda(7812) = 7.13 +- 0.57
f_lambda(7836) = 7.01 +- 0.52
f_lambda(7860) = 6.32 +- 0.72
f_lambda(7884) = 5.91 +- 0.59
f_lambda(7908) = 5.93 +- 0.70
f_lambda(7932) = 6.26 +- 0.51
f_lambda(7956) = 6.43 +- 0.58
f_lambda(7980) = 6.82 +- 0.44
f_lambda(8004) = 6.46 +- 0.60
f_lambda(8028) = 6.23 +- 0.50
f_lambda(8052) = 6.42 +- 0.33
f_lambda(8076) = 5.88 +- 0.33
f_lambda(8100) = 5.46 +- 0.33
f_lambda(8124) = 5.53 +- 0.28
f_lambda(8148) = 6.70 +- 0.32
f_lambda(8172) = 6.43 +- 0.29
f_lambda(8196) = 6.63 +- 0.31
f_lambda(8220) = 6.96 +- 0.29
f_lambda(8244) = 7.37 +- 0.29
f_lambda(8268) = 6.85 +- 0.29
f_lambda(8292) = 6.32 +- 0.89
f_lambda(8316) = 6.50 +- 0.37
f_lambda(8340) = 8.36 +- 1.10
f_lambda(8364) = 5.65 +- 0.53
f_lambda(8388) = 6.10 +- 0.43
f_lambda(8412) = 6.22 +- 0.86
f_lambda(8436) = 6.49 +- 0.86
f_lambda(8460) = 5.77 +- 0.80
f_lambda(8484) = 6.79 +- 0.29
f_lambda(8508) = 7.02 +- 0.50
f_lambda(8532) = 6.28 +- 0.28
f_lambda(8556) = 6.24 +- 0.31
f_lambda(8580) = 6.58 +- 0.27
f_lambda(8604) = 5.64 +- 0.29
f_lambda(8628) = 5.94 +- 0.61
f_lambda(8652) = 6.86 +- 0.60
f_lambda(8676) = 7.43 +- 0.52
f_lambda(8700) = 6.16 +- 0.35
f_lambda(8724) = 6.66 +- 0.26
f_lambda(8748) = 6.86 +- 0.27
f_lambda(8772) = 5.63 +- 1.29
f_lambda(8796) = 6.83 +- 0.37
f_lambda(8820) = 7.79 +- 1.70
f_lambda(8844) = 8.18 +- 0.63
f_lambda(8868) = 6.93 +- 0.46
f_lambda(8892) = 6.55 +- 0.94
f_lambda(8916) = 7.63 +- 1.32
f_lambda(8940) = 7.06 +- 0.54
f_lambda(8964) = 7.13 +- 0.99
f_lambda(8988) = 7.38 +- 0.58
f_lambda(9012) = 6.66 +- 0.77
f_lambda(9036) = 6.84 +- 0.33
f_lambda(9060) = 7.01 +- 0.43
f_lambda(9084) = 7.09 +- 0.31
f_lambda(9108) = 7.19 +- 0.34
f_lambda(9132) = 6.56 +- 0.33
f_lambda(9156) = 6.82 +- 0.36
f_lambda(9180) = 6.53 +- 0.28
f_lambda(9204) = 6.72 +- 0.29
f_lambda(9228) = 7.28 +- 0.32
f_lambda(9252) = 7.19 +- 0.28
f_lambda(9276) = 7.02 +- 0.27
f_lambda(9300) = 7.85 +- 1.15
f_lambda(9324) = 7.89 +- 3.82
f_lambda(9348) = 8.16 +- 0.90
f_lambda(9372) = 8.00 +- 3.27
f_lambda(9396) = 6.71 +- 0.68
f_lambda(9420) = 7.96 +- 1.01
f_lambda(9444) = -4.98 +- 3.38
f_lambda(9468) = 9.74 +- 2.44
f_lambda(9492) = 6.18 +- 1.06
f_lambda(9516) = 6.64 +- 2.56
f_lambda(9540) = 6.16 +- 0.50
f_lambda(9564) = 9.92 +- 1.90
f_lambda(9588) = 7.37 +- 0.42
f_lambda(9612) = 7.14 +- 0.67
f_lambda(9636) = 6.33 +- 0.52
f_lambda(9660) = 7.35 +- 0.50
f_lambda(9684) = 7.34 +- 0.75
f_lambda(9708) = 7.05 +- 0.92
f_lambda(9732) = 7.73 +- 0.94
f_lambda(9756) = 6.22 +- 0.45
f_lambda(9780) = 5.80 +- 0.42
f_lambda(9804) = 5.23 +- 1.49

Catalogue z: 0.66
